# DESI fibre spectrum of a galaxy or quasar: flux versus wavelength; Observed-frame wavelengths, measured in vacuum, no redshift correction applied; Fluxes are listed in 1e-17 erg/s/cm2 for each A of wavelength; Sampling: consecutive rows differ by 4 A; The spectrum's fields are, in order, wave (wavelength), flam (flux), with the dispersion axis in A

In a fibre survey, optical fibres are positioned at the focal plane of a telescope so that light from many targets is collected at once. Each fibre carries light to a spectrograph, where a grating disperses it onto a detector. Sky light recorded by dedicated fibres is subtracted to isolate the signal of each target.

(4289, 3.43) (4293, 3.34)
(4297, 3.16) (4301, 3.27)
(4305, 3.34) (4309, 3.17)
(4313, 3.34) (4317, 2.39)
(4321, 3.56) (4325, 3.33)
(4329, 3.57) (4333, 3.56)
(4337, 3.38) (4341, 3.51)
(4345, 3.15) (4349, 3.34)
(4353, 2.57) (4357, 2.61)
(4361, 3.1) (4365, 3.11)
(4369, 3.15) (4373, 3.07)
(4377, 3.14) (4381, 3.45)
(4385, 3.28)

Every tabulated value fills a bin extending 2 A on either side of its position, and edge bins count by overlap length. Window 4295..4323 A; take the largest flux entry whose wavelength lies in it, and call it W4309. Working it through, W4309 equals 3.56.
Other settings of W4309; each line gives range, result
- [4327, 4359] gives 3.57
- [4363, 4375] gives 3.15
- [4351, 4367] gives 3.11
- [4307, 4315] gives 3.34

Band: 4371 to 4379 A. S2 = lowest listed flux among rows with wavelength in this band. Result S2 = 3.07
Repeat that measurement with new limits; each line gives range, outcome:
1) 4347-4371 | 2.57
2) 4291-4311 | 3.16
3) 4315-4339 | 2.39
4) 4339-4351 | 3.15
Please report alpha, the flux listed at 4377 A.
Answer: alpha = 3.14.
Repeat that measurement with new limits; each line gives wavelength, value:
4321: 3.56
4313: 3.34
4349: 3.34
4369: 3.15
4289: 3.43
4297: 3.16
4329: 3.57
